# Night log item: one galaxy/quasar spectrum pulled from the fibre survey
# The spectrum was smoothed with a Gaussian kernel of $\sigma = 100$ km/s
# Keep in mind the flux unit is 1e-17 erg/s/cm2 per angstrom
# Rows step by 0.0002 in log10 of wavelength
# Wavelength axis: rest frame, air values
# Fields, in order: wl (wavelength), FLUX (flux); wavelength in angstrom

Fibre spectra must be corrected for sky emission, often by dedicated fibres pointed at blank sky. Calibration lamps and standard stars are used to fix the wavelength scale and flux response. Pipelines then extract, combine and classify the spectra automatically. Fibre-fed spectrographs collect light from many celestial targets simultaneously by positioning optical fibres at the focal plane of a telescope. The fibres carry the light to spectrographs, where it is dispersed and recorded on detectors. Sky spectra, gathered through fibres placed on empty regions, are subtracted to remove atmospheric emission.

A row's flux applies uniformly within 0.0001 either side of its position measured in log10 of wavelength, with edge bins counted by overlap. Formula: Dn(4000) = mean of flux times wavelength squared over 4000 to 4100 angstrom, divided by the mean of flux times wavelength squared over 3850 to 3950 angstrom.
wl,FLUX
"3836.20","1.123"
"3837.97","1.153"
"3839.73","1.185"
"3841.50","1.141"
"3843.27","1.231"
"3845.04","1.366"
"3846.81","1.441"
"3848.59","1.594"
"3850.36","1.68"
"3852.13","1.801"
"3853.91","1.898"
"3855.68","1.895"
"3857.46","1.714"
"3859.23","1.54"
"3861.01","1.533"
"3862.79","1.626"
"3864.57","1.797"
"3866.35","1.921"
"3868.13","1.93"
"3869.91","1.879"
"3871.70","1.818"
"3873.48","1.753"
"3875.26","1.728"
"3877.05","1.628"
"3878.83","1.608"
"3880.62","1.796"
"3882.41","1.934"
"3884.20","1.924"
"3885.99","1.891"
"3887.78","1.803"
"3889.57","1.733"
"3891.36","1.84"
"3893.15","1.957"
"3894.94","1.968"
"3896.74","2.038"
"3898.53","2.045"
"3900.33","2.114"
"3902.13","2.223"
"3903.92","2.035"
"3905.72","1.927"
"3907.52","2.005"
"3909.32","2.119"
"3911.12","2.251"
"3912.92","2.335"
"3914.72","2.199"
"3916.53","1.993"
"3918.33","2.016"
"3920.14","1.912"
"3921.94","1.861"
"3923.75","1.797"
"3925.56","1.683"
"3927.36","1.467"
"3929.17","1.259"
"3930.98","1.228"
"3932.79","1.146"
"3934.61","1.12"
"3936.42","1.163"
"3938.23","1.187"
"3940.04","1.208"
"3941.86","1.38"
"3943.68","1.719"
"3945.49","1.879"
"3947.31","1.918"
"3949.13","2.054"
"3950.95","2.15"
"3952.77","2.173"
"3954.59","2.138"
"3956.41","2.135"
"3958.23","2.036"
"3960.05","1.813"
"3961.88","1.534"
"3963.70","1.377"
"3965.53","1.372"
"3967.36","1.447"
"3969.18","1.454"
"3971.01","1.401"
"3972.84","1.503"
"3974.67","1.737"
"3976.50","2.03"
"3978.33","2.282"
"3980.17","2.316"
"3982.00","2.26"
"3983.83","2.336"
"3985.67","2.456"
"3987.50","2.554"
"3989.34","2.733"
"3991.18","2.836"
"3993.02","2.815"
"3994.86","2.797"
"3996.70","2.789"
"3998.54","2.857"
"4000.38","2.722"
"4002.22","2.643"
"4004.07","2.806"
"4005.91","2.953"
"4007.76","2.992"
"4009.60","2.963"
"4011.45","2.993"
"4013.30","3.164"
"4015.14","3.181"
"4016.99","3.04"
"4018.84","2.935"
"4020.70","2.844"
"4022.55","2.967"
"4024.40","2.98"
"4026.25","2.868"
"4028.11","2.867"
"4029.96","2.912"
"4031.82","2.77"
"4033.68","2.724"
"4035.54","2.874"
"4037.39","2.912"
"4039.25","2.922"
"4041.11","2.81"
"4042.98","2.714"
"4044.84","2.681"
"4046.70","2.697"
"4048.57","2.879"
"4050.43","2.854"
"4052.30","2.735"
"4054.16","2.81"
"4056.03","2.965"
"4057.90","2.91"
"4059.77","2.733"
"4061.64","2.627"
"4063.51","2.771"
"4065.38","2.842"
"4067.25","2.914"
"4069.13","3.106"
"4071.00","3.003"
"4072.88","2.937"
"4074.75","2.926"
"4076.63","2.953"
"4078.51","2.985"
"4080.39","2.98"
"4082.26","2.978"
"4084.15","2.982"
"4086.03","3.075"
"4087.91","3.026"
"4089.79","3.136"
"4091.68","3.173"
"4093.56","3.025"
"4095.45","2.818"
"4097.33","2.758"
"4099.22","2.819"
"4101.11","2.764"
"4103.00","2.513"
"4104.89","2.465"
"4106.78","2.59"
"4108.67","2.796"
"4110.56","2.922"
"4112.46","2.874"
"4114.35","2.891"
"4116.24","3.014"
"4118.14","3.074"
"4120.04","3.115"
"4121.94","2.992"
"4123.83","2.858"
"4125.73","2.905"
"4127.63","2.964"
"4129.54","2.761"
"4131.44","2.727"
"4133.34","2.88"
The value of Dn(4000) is 1.76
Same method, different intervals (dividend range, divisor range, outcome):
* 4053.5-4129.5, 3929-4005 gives 1.55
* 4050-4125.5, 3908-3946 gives 1.89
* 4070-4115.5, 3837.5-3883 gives 1.98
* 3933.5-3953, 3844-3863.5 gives 1.03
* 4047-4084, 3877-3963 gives 1.71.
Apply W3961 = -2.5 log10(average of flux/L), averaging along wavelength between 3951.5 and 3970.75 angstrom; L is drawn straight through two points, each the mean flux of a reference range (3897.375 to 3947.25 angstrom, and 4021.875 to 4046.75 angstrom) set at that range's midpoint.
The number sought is 0.21 mag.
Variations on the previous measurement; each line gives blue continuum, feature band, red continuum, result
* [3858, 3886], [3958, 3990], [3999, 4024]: 0.35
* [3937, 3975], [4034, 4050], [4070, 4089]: -0.09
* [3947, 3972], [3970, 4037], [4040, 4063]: -0.18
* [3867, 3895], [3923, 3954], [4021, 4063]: 0.36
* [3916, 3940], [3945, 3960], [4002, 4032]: -0.08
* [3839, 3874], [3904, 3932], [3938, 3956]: -0.07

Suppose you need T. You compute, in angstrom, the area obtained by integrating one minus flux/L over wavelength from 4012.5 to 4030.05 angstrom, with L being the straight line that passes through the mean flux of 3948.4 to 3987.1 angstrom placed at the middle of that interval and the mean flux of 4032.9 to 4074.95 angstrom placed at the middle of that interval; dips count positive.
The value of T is -3.5 angstrom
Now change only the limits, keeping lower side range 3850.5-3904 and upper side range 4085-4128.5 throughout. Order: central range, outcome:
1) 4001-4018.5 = -3.7 angstrom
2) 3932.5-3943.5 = 4.6 angstrom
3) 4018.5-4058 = -4.1 angstrom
